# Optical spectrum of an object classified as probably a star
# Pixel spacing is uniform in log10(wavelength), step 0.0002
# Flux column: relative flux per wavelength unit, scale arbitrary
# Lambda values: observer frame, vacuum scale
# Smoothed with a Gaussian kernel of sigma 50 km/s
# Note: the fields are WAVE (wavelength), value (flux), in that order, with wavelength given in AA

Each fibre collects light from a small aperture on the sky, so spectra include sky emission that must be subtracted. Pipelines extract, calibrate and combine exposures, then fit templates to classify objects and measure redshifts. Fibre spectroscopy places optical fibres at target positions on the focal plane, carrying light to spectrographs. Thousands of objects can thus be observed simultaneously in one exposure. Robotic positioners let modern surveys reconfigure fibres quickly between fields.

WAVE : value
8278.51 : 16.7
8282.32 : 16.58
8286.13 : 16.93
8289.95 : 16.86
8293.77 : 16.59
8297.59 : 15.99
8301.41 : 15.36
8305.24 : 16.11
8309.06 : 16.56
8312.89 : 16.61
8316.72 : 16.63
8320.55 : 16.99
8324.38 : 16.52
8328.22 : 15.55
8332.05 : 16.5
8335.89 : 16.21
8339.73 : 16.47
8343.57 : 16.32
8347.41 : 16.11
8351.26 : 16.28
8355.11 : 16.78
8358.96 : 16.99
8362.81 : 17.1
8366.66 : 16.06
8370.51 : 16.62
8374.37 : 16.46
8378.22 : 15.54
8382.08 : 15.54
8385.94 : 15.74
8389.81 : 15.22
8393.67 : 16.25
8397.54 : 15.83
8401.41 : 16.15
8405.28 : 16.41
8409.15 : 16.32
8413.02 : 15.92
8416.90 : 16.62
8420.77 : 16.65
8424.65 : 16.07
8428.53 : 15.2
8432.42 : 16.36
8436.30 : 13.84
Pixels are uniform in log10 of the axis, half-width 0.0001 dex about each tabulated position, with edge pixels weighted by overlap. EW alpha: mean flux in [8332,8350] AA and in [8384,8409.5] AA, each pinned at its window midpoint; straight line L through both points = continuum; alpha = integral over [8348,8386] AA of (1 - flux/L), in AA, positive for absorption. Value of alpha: -0.4 AA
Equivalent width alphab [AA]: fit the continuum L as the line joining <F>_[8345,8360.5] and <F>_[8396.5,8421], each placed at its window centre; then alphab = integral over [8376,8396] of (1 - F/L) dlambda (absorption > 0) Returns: 0.8 AA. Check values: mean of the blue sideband 16.5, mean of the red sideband 16.3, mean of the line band 15.7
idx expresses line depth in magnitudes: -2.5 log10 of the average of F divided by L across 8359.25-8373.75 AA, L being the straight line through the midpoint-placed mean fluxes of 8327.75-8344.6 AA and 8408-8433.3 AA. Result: -0.03 mag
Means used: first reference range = 16.3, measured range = 16.6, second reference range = 16.1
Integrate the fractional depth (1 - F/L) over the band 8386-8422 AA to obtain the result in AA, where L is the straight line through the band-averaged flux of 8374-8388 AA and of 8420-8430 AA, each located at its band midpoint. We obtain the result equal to -0.6 AA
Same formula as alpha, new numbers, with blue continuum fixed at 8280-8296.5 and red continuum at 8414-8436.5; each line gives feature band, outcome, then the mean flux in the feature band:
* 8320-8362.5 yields -0.1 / 16.4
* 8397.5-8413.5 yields -0.1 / 16.2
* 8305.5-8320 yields 0.0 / 16.6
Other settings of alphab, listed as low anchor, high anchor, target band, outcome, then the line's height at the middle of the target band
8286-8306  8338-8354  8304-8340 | -0.3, 16.3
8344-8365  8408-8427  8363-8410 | 1.2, 16.5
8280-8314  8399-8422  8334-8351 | 0.1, 16.4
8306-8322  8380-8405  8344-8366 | -0.5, 16.2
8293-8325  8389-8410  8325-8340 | 0.1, 16.3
